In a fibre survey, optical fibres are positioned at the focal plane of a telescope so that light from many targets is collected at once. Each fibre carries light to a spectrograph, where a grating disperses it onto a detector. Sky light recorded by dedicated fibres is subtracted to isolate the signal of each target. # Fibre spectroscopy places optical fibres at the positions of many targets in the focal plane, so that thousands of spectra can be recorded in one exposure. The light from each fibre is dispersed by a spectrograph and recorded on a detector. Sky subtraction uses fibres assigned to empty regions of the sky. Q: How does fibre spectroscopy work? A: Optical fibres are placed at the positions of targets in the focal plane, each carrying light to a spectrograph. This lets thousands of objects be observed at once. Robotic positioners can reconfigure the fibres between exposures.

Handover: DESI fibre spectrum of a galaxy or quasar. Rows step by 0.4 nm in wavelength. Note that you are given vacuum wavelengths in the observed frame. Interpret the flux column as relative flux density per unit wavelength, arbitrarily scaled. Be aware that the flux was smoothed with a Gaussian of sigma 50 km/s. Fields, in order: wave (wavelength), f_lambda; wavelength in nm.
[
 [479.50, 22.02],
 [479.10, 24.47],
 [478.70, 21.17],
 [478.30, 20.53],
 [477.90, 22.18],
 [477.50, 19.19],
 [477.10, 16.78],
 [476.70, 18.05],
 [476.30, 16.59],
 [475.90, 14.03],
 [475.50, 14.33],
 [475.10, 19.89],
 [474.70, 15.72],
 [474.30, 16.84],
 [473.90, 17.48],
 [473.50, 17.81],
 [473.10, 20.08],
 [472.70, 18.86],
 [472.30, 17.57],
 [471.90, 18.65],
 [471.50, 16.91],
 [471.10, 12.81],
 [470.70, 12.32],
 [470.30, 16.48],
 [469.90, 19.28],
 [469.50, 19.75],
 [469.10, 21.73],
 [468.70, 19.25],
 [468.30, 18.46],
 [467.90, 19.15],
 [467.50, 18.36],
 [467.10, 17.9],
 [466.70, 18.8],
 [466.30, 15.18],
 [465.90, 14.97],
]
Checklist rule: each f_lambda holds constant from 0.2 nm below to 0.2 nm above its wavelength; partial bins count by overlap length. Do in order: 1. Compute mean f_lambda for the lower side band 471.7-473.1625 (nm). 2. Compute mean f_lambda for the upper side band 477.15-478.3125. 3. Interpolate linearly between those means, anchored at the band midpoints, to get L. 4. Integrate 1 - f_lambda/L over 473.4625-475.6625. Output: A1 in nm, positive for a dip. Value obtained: 0.26 nm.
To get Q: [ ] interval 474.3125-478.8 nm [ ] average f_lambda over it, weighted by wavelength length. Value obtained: 17.9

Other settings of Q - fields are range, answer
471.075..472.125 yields 16.7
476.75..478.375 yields 19.5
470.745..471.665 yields 14.4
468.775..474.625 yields 17.6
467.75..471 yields 18.1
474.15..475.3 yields 17.5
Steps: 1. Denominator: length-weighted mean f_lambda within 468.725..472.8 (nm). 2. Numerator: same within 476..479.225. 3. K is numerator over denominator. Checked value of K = 1.12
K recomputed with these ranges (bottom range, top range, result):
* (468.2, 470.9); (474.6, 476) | 0.89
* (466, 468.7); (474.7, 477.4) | 0.93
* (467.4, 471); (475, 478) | 0.96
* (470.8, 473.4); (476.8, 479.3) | 1.19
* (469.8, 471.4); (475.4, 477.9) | 1.13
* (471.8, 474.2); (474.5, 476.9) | 0.90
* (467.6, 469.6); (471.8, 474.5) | 0.93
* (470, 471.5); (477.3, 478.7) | 1.42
